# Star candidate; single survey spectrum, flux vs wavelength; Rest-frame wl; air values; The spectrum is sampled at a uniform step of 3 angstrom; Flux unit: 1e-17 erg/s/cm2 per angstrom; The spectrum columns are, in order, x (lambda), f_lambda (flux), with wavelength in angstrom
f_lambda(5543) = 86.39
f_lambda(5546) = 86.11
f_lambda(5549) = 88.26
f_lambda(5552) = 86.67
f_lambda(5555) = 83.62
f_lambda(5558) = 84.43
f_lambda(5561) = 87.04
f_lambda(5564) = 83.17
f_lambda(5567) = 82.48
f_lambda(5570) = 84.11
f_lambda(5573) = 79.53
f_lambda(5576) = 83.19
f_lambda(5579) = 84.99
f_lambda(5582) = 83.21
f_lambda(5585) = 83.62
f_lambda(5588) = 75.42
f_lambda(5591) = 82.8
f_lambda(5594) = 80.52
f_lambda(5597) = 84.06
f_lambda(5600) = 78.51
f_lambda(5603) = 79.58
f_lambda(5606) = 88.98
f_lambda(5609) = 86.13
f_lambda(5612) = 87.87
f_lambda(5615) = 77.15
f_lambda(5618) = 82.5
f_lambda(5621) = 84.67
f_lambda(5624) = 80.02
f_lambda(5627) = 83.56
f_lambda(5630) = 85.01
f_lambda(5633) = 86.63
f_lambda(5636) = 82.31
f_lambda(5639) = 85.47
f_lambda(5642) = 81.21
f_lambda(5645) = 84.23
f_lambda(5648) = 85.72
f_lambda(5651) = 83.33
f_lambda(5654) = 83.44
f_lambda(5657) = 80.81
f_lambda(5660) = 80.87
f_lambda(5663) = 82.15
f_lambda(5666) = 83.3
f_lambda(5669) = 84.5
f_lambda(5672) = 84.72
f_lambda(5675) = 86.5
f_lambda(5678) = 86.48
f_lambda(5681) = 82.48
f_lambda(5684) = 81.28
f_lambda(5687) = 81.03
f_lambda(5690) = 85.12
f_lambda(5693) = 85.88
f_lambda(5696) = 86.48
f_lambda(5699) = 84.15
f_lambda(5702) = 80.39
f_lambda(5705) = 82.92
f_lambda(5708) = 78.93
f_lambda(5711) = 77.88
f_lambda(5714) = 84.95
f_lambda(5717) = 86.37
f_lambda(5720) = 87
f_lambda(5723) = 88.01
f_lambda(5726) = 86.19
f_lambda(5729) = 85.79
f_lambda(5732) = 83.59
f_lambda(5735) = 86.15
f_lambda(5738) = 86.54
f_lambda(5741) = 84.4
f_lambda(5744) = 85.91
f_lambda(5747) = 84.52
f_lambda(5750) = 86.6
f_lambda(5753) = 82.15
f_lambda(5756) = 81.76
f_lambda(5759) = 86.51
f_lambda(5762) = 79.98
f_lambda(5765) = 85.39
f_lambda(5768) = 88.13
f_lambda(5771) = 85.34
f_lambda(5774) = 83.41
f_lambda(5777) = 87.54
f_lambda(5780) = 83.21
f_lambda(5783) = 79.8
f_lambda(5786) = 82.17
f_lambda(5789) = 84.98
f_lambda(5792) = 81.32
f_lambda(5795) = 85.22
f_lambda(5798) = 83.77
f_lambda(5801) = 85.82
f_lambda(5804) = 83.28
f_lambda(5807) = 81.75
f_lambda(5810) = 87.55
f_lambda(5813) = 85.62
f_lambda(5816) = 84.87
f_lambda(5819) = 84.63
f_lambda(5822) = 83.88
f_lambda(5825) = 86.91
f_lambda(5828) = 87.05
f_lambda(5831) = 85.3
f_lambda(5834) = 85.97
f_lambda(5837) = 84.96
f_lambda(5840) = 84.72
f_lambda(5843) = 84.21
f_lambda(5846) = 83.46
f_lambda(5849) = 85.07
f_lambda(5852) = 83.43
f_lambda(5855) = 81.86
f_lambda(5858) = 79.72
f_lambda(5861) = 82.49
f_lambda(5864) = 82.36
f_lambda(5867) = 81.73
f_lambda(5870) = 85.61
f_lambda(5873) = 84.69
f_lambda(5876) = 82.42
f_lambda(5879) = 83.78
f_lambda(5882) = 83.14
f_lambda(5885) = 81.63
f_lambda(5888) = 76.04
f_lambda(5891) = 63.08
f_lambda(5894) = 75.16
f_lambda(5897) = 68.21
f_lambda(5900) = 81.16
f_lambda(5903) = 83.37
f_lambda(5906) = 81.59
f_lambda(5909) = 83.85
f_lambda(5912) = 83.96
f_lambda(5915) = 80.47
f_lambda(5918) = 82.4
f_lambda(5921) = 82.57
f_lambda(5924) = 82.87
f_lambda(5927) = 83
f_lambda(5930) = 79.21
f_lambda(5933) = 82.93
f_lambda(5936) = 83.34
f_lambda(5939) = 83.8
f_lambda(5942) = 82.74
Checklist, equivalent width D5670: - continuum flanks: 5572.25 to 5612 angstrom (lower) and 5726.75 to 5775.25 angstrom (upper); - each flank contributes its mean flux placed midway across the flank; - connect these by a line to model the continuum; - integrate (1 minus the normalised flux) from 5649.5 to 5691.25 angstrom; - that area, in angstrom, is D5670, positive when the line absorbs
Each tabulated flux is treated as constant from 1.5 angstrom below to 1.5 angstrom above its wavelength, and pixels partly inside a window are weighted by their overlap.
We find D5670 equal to 0.2 angstrom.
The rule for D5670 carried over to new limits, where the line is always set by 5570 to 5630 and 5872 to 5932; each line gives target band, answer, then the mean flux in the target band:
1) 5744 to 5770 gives -1.0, 84.5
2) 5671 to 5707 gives -0.9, 83.9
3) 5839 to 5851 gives -0.6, 84.3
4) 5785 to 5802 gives -0.6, 83.9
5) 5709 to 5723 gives -0.5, 84.3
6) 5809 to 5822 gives -0.7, 85.4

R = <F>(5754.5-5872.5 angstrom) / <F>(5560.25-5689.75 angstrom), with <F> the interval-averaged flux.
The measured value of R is 1.01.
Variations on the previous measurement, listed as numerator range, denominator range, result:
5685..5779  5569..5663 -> 1.02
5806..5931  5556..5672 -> 0.99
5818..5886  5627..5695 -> 1.00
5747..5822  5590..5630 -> 1.02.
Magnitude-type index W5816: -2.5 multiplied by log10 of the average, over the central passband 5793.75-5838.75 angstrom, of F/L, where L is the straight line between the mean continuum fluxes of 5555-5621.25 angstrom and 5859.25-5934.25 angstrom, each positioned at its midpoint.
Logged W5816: -0.05 mag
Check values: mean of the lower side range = 82.9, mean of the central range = 85.1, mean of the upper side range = 80.7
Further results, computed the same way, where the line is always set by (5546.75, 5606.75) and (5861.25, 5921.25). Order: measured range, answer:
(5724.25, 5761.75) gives -0.04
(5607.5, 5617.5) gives -0.01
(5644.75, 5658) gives -0.01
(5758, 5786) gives -0.04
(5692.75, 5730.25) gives -0.03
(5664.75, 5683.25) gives -0.03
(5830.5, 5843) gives -0.06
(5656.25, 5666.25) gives 0.01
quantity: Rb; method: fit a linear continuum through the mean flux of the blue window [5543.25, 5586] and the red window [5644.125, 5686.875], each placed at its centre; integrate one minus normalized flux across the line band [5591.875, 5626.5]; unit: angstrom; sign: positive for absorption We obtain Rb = 0.5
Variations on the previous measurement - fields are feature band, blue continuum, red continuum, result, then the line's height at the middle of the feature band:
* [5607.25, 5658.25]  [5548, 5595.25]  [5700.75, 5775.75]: 0.1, 83.7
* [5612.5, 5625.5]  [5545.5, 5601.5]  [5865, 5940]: 0.2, 82.9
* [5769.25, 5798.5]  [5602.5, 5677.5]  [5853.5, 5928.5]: -0.6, 82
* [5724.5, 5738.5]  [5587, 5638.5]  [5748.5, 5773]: -0.2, 84.1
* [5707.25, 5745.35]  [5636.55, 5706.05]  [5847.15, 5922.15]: -0.9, 82.9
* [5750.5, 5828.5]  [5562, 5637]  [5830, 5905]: -2.4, 81.8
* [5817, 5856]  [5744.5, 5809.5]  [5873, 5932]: -1.2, 82.1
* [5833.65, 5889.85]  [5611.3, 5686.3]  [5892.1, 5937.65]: -1.1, 81.3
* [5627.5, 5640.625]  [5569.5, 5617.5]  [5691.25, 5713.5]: -0.4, 82.5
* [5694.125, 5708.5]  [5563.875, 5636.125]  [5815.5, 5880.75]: 0.1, 83.3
